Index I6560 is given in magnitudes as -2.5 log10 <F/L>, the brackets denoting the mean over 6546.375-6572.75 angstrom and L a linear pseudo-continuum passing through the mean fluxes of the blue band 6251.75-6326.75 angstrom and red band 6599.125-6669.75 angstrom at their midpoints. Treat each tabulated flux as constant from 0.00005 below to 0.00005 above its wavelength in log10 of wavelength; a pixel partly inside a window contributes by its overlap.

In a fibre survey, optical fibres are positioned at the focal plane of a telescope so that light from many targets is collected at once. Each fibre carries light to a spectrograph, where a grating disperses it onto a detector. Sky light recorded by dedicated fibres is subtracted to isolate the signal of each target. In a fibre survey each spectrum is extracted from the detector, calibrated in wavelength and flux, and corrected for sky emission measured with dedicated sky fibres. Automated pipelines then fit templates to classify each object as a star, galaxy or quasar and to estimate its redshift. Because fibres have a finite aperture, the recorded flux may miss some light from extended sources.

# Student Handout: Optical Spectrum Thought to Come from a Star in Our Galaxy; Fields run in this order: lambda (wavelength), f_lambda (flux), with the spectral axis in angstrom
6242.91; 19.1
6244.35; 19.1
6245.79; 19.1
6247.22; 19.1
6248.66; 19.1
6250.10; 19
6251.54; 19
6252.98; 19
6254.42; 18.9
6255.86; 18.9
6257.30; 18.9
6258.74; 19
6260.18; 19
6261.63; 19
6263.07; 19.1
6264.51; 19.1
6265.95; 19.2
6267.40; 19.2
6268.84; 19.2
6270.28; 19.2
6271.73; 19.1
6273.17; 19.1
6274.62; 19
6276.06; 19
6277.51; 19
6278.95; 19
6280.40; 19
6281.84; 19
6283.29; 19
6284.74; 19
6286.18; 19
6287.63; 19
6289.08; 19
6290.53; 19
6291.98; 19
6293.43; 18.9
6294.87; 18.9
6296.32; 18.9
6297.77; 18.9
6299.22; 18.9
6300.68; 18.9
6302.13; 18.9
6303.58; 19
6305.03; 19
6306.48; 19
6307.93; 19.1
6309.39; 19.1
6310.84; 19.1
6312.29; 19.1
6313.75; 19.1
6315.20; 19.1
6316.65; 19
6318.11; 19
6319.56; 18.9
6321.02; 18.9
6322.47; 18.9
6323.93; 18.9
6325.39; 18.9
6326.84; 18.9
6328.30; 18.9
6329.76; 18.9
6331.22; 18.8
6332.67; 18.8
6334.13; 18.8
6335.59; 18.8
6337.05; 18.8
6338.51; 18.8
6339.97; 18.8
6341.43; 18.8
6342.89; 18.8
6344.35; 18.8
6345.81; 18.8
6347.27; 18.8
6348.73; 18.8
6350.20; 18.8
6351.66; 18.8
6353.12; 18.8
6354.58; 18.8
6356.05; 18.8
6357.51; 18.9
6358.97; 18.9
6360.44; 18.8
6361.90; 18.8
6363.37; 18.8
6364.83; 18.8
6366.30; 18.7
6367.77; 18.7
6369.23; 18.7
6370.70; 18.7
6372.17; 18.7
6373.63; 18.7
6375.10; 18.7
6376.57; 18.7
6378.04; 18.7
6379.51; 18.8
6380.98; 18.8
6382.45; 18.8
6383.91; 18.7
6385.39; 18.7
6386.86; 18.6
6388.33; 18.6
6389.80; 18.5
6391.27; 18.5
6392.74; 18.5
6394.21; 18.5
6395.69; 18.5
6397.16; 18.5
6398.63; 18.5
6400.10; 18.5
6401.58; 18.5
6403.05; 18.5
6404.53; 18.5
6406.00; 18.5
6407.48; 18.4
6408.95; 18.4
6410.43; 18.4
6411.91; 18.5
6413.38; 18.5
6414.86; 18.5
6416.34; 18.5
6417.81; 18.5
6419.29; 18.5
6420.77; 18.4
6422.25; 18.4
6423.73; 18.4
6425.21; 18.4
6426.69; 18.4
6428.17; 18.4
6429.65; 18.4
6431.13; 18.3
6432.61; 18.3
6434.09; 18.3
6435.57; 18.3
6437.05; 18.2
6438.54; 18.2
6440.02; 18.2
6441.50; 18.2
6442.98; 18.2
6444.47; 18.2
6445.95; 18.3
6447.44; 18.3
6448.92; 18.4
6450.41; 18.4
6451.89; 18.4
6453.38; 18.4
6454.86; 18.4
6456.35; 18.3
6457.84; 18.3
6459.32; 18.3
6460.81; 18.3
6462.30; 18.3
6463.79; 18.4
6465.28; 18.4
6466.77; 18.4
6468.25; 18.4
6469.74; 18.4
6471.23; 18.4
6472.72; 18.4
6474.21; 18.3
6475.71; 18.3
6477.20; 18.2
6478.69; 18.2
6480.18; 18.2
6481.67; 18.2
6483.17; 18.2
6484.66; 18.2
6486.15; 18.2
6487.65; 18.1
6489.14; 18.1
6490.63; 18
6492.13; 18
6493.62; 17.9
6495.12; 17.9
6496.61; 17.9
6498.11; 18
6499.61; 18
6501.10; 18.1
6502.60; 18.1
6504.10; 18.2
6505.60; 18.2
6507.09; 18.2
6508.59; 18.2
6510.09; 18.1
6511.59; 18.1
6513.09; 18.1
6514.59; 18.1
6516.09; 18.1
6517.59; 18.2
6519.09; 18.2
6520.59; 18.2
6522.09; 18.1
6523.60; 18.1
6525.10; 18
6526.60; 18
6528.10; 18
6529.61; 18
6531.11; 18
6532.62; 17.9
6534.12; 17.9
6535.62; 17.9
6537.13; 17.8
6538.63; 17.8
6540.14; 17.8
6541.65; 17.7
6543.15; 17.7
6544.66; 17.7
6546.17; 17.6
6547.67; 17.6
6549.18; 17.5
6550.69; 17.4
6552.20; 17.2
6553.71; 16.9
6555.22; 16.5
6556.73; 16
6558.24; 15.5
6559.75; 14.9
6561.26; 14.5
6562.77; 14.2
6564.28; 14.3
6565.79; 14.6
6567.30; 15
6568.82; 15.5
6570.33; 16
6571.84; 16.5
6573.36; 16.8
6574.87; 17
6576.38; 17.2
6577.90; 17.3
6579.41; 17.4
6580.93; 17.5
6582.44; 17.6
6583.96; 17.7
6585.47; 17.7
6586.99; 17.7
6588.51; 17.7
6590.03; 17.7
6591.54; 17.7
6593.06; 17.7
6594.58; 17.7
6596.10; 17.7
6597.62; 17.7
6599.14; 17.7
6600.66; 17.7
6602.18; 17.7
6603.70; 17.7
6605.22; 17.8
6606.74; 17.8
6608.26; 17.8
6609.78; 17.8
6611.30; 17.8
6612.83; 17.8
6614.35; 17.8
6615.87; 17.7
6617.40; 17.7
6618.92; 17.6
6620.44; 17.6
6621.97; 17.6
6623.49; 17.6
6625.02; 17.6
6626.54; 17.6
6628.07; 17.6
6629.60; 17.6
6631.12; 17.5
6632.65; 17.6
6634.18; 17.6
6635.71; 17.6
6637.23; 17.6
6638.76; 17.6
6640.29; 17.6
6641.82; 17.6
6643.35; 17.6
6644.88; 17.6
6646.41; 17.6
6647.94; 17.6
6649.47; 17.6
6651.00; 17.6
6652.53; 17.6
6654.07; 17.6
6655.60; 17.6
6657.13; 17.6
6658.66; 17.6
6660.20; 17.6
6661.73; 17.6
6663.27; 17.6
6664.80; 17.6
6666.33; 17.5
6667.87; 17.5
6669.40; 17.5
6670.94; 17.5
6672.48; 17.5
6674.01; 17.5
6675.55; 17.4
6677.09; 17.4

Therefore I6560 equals 0.13 mag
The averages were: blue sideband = 19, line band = 15.9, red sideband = 17.6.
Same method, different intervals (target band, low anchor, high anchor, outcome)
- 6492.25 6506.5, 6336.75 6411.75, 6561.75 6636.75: -0.01 mag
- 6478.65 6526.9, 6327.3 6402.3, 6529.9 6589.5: -0.04 mag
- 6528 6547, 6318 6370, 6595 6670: 0.01 mag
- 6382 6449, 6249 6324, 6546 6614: -0.02 mag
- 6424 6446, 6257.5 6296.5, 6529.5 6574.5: -0.04 mag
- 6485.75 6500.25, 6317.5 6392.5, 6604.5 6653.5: 0.01 mag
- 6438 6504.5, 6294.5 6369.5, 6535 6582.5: -0.04 mag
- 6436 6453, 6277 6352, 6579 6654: 0.01 mag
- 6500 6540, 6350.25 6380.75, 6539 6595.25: -0.05 mag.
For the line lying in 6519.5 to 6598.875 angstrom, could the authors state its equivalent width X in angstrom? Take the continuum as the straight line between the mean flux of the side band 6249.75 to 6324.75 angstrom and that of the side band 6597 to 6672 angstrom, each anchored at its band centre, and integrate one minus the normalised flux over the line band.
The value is 3.57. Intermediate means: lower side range 19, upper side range 17.6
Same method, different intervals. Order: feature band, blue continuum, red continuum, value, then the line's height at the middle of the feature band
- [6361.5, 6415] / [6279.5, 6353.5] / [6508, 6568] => -0.7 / 18.4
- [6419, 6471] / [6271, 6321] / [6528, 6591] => -1.5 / 17.8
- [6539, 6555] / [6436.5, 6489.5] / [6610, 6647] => 0.4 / 18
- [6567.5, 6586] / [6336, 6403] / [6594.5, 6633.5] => 0.9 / 17.8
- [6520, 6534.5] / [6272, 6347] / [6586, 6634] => 0.0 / 18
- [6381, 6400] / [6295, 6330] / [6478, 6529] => 0.0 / 18.6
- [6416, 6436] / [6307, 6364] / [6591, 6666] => 0.1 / 18.5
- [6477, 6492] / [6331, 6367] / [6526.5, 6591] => -0.5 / 17.6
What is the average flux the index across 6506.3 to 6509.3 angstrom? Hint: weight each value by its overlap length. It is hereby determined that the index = 18.2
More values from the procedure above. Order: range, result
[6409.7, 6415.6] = 18.5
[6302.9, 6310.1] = 19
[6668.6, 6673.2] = 17.5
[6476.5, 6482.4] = 18.2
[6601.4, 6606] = 17.7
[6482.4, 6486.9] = 18.2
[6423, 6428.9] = 18.4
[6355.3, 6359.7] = 18.9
